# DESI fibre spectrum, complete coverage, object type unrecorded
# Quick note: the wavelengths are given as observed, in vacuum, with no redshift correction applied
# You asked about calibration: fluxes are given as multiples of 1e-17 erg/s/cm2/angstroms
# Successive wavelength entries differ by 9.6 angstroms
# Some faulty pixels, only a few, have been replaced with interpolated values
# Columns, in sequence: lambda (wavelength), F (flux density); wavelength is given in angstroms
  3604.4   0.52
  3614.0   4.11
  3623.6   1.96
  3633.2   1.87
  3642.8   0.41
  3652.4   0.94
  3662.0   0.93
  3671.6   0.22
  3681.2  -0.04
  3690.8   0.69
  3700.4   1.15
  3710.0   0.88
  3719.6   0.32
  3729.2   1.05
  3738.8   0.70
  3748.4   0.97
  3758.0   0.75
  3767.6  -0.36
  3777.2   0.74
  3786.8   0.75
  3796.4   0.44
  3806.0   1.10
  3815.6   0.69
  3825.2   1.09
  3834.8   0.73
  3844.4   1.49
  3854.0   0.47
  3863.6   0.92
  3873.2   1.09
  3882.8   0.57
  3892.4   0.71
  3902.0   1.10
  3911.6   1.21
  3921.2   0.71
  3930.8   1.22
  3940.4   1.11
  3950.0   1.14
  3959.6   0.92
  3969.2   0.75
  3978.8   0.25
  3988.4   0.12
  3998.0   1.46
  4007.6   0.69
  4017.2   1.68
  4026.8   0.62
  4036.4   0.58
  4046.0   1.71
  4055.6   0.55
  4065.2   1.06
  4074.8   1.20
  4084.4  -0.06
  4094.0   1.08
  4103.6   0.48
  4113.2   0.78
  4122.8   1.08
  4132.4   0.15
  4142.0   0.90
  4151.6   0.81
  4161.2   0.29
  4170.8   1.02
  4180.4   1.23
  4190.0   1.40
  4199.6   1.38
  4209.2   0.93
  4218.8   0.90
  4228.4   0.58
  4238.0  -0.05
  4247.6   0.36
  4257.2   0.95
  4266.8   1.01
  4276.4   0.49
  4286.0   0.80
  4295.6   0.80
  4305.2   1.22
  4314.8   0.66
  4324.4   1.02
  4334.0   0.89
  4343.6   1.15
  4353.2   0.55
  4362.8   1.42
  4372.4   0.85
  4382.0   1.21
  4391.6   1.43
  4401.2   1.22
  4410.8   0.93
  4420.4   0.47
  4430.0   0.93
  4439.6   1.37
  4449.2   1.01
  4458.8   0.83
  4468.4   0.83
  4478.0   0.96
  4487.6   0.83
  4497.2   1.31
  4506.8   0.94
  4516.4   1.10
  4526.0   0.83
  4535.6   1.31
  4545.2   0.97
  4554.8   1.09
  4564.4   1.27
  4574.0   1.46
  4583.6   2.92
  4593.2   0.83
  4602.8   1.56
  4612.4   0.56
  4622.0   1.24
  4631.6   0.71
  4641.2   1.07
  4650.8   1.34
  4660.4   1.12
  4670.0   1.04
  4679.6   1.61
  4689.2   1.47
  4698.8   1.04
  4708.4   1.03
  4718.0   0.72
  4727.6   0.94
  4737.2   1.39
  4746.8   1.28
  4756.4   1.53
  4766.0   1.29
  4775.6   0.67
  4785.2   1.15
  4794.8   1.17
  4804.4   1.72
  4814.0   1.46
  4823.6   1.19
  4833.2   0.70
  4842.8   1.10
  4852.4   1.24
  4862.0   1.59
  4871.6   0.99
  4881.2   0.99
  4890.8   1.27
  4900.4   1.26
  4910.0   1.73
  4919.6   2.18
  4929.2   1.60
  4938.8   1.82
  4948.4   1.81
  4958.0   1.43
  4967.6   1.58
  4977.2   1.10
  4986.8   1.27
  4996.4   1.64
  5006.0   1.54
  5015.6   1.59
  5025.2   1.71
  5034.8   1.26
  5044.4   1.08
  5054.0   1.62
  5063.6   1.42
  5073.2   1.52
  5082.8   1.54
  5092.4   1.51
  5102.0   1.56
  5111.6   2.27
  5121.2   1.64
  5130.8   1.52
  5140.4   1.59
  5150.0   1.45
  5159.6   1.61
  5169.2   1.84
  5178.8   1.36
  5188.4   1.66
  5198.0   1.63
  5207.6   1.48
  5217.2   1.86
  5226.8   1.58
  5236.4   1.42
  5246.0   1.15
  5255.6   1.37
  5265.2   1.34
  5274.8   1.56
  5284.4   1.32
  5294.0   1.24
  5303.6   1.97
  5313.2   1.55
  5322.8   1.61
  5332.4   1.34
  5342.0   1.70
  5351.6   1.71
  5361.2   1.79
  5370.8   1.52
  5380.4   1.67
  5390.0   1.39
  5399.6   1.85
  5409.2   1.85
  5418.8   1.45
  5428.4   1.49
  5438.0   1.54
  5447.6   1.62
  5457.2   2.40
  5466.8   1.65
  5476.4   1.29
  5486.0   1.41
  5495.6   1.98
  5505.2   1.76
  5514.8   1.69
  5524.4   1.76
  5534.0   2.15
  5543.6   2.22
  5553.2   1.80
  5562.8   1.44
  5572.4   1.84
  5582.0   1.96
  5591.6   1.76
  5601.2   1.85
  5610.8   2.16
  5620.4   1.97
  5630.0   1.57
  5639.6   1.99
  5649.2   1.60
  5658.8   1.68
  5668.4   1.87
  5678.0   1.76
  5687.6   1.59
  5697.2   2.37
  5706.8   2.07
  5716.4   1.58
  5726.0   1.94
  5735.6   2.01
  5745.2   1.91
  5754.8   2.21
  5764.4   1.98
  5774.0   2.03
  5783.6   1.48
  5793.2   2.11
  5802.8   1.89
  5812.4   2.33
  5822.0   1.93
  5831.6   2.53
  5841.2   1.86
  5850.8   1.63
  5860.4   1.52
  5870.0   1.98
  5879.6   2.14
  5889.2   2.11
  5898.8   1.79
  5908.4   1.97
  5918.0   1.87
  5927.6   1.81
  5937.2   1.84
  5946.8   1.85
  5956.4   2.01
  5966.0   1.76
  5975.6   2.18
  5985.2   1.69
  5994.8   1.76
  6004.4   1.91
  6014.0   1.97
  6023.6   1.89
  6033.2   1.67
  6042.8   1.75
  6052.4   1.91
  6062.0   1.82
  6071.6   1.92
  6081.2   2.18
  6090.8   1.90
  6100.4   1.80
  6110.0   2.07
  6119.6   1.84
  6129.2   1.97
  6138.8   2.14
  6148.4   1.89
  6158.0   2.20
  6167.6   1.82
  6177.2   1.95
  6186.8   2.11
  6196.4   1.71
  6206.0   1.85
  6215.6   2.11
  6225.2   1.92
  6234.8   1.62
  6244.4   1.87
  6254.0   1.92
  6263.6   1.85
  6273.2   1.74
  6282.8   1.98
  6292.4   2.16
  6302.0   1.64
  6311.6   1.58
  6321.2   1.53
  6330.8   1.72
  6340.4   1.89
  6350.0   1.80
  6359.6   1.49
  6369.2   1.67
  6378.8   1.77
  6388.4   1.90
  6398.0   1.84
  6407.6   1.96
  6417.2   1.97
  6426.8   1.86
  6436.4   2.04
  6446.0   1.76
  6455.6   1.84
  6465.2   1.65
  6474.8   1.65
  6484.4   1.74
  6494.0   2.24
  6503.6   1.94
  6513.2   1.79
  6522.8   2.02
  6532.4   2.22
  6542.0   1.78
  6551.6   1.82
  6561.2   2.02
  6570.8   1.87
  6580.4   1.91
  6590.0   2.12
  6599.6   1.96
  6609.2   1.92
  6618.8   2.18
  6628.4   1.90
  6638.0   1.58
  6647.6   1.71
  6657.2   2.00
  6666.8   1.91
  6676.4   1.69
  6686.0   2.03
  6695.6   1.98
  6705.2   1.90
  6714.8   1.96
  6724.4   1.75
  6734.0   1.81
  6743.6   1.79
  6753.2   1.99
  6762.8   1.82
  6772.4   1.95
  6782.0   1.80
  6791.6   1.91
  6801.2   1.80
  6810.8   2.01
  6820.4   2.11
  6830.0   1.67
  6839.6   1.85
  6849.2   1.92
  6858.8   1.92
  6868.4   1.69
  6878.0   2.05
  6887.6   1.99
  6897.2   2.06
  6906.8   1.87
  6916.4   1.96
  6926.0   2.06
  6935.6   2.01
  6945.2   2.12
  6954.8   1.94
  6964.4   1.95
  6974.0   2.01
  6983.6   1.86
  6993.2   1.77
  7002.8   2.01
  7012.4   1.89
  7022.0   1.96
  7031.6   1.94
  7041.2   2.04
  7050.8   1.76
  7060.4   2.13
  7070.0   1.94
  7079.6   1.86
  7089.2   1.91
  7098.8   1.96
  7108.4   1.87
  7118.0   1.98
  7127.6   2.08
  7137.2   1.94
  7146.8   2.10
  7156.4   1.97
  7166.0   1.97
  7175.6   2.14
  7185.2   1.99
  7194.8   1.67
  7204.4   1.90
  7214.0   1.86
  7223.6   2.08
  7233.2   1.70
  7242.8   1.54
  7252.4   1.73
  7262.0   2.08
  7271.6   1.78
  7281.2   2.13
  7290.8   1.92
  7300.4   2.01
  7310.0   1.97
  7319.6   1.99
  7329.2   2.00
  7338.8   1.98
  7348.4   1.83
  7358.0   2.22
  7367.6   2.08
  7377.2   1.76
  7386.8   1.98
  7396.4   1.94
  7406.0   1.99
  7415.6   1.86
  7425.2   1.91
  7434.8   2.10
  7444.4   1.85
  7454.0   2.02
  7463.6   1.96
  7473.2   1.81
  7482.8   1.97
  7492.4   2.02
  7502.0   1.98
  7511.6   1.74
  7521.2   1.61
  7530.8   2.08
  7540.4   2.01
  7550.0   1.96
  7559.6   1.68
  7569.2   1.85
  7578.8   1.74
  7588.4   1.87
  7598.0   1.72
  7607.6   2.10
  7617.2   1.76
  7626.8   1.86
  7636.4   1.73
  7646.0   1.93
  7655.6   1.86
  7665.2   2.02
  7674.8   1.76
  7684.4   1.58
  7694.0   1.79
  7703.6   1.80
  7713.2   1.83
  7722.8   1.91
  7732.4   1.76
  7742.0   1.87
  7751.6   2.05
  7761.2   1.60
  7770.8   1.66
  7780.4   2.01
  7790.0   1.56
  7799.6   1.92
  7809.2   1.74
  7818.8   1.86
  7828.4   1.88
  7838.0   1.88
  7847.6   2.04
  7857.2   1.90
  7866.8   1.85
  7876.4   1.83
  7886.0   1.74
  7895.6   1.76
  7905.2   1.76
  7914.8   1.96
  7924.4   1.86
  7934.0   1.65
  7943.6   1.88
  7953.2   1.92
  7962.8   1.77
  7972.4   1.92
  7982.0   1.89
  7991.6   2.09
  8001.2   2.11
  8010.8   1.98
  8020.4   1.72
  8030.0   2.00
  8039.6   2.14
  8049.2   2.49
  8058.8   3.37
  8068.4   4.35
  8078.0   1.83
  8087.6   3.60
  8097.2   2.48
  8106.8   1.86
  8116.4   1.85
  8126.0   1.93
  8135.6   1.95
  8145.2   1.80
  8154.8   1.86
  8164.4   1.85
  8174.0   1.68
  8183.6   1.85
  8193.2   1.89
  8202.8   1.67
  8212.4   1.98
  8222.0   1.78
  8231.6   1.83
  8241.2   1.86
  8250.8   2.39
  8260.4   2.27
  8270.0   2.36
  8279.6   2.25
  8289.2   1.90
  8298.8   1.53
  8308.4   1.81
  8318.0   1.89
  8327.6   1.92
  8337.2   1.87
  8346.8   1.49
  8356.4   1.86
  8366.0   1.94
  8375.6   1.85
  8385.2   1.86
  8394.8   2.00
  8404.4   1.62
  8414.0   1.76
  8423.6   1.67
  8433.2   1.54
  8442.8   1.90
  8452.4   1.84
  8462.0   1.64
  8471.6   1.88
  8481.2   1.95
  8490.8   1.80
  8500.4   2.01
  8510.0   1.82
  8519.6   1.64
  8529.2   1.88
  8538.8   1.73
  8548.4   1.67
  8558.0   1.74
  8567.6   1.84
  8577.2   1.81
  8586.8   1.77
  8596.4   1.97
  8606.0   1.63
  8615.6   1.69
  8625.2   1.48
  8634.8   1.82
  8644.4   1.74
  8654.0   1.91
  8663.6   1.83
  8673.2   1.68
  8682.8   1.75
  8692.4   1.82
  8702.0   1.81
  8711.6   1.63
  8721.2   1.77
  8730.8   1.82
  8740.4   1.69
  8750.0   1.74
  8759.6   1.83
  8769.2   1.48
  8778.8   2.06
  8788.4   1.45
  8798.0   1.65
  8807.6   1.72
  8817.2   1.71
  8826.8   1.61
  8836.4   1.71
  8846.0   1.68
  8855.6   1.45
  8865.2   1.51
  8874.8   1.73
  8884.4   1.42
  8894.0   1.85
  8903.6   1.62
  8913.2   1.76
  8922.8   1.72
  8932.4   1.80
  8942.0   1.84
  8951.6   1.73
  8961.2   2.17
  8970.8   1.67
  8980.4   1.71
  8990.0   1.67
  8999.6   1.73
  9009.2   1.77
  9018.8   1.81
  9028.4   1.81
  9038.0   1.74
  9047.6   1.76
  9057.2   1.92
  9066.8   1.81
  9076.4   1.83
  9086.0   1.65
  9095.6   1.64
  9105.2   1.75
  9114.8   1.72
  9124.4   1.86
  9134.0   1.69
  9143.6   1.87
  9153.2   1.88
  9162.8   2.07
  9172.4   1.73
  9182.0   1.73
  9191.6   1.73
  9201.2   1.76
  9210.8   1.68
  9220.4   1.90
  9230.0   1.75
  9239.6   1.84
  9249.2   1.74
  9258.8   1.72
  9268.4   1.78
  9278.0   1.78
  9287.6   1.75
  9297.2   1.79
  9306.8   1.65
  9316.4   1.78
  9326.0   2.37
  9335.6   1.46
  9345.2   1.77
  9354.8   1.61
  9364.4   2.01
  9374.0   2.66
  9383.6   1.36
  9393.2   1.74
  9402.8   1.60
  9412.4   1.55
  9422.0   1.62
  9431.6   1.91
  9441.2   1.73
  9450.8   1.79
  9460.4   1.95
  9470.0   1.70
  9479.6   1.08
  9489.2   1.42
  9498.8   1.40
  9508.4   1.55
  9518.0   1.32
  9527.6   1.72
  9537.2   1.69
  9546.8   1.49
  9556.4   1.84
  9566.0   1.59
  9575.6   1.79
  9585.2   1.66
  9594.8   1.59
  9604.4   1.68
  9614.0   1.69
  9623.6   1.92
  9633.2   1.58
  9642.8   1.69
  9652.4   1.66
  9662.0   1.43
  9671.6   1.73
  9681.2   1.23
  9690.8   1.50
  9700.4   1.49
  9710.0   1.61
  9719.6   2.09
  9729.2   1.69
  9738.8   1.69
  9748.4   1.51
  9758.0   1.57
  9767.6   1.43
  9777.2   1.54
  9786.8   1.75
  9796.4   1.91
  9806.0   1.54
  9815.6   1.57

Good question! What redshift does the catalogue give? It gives 0.229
